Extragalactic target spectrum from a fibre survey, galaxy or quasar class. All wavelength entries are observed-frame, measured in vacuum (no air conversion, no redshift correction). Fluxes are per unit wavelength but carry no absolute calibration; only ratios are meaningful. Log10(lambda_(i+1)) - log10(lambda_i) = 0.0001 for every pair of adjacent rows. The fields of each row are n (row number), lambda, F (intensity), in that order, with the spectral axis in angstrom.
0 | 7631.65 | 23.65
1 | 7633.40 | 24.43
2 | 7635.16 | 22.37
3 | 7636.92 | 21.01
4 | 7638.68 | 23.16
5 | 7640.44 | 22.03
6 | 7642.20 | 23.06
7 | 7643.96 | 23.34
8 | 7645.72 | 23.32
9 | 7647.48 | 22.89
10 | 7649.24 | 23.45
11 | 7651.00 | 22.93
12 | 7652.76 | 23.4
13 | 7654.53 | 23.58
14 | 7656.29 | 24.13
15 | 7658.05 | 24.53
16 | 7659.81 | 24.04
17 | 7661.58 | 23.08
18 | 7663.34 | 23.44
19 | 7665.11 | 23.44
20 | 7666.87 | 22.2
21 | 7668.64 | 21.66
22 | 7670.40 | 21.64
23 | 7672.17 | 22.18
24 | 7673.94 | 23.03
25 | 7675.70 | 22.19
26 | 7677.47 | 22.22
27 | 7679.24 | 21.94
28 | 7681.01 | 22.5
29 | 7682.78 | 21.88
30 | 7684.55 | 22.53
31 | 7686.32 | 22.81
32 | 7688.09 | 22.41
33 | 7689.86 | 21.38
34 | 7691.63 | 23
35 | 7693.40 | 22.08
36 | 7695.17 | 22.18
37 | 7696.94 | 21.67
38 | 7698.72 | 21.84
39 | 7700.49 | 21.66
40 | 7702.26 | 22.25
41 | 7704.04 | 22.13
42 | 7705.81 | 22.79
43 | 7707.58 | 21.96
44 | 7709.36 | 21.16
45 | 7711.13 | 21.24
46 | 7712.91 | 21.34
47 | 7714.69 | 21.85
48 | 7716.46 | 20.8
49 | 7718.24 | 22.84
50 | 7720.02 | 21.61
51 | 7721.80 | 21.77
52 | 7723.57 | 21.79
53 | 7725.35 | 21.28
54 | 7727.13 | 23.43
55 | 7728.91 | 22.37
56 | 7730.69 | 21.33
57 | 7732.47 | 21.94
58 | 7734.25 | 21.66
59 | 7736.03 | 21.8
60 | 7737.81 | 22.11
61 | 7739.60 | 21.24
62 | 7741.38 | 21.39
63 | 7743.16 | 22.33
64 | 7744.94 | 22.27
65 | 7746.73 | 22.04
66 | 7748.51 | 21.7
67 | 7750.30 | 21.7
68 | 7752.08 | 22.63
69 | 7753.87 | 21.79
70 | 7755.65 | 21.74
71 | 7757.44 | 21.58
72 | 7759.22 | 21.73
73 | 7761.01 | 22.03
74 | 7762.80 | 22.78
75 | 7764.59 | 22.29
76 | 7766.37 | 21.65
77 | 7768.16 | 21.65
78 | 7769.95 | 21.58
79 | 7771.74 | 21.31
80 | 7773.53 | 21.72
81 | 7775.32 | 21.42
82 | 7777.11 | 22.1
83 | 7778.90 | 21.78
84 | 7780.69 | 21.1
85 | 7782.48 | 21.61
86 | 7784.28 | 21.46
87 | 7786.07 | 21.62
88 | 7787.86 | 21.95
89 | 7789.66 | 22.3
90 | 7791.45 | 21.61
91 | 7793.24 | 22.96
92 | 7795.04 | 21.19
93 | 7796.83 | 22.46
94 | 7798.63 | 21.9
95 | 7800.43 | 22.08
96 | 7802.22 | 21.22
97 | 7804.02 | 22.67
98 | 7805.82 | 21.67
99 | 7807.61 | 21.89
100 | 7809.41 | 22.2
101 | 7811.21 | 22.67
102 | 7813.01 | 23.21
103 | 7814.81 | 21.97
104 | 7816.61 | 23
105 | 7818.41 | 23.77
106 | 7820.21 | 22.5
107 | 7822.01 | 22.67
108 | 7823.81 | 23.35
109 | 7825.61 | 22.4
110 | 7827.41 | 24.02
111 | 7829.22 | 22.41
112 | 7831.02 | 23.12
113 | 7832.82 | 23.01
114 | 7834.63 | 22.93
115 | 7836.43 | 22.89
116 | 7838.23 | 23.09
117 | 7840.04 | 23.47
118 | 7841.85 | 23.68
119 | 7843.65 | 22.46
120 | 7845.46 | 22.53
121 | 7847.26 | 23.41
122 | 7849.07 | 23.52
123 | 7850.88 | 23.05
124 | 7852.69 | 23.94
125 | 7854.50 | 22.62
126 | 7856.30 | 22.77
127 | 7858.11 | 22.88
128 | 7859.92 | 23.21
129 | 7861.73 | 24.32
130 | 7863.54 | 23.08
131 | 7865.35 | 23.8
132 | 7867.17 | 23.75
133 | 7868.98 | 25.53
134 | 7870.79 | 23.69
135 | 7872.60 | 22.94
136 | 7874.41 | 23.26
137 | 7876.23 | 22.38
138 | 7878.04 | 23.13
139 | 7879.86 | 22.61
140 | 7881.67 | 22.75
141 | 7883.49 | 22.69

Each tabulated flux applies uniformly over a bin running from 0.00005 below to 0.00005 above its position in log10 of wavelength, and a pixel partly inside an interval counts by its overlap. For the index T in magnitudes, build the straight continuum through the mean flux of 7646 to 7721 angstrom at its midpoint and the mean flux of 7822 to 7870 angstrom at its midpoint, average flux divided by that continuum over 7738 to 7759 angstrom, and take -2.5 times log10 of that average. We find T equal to 0.04 mag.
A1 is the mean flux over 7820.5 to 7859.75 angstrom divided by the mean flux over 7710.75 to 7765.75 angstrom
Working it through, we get 1.05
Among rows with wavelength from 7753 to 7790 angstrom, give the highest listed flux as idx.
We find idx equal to 22.78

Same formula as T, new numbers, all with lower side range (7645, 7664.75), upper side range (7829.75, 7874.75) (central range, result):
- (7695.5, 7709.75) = 0.07 mag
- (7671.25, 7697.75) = 0.06 mag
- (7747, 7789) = 0.08 mag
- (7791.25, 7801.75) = 0.06 mag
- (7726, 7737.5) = 0.07 mag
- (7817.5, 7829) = 0.01 mag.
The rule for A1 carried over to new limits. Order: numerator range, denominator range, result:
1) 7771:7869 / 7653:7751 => 1.02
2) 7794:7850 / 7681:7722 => 1.03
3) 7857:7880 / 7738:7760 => 1.07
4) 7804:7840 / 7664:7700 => 1.02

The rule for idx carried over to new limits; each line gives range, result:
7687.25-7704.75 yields 23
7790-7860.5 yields 24.02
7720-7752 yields 23.43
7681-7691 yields 22.81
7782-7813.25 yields 23.21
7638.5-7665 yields 24.53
